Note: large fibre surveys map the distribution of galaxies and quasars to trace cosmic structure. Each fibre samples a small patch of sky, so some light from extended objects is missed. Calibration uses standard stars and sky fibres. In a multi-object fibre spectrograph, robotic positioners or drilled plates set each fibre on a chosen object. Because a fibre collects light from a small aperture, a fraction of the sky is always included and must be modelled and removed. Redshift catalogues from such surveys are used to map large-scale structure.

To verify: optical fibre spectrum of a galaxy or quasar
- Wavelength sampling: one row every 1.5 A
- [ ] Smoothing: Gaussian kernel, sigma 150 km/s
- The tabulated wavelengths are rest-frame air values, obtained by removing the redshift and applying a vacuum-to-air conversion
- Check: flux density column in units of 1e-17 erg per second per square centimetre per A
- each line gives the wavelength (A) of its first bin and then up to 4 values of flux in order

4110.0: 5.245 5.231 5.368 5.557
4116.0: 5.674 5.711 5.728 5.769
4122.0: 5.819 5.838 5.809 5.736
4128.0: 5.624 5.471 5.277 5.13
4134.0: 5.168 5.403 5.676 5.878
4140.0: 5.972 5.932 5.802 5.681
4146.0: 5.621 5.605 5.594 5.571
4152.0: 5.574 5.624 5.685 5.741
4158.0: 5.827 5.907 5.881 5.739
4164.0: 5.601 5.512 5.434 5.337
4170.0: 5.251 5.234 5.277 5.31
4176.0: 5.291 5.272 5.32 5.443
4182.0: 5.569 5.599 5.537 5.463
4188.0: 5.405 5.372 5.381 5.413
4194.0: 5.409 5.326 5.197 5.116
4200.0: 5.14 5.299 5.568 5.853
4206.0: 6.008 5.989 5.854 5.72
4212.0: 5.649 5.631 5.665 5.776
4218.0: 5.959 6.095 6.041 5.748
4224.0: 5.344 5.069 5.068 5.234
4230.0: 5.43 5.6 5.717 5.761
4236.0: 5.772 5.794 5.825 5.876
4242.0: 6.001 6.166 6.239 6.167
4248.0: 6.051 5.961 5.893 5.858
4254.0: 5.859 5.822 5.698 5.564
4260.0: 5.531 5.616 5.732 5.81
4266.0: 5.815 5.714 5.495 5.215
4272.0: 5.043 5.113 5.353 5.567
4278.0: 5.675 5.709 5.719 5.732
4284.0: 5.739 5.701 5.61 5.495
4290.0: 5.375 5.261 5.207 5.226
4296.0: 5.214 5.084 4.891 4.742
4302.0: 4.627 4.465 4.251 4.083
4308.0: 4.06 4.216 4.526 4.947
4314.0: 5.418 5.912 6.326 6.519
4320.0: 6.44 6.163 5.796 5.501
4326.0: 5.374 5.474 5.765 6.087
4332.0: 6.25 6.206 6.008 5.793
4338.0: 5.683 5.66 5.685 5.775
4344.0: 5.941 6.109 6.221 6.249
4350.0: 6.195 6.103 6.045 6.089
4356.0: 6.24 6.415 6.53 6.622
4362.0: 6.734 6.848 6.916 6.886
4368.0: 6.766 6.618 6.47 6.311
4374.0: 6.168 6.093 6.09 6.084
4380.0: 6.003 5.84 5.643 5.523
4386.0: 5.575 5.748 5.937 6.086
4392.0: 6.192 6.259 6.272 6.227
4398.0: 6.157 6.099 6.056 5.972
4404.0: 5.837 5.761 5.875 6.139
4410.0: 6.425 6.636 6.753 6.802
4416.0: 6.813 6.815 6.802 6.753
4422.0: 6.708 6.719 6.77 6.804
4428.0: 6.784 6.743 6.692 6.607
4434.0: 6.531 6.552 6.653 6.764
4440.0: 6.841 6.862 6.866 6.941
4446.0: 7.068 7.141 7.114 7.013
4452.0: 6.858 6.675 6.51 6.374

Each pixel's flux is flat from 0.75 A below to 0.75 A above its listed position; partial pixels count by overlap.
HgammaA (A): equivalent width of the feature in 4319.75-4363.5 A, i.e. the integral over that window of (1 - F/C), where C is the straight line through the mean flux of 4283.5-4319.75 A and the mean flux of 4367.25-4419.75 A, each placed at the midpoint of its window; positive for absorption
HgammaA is -3.5 A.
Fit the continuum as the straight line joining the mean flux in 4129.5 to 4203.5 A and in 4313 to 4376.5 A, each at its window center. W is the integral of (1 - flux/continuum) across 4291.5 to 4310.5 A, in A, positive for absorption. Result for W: 4.10 A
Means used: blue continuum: 5.5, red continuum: 6.15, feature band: 4.69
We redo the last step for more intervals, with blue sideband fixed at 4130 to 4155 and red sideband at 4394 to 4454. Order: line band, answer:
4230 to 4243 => 0.3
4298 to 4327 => 4.8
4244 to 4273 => 1.3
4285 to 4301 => 2.3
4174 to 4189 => 0.8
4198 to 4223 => 0.5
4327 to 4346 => 1.2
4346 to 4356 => 0.3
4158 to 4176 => 0.6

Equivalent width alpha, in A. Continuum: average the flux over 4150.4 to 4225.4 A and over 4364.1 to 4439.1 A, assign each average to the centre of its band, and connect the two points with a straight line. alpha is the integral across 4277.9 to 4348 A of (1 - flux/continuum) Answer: 6.31 A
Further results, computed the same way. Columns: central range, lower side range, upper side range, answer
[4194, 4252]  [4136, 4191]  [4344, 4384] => 0.9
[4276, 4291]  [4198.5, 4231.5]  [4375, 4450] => 0.7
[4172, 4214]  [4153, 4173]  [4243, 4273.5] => 1.2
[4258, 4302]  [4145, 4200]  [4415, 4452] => 4.3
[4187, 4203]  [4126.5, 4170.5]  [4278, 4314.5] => 0.3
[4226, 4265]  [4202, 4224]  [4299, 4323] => -1.3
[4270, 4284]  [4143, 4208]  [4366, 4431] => 0.9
